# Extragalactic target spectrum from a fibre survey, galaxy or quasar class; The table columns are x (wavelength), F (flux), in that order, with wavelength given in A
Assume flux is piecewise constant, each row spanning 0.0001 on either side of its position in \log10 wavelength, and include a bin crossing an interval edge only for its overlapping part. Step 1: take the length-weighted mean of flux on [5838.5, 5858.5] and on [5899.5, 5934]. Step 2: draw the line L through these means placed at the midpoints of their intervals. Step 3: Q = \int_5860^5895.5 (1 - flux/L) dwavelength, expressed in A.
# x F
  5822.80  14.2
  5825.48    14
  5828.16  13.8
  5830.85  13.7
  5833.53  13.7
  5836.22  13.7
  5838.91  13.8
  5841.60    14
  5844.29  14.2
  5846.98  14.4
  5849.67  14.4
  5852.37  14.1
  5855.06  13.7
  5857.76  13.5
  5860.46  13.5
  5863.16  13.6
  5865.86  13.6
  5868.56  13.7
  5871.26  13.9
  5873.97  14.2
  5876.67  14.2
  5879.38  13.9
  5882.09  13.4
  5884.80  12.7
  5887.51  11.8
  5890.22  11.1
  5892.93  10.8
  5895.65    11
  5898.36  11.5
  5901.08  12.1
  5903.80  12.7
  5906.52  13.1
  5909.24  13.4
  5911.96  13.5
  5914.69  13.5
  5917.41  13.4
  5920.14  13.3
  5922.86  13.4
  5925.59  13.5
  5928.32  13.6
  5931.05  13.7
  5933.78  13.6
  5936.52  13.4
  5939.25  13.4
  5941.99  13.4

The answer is 1.8 A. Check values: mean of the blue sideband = 14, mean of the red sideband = 13.3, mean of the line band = 13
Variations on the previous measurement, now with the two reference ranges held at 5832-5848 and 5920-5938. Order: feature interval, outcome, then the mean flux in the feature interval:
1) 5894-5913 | 1.7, 12.4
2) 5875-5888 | 0.4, 13.3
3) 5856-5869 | 0.3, 13.6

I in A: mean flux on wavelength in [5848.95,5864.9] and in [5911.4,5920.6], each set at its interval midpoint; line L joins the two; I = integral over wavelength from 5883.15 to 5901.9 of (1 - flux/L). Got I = 2.7 A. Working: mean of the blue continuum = 13.8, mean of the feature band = 11.6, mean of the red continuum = 13.4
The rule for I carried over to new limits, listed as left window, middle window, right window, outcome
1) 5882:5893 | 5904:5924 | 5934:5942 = -1.0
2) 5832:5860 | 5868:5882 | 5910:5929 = -0.2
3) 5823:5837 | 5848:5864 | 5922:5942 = -0.1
